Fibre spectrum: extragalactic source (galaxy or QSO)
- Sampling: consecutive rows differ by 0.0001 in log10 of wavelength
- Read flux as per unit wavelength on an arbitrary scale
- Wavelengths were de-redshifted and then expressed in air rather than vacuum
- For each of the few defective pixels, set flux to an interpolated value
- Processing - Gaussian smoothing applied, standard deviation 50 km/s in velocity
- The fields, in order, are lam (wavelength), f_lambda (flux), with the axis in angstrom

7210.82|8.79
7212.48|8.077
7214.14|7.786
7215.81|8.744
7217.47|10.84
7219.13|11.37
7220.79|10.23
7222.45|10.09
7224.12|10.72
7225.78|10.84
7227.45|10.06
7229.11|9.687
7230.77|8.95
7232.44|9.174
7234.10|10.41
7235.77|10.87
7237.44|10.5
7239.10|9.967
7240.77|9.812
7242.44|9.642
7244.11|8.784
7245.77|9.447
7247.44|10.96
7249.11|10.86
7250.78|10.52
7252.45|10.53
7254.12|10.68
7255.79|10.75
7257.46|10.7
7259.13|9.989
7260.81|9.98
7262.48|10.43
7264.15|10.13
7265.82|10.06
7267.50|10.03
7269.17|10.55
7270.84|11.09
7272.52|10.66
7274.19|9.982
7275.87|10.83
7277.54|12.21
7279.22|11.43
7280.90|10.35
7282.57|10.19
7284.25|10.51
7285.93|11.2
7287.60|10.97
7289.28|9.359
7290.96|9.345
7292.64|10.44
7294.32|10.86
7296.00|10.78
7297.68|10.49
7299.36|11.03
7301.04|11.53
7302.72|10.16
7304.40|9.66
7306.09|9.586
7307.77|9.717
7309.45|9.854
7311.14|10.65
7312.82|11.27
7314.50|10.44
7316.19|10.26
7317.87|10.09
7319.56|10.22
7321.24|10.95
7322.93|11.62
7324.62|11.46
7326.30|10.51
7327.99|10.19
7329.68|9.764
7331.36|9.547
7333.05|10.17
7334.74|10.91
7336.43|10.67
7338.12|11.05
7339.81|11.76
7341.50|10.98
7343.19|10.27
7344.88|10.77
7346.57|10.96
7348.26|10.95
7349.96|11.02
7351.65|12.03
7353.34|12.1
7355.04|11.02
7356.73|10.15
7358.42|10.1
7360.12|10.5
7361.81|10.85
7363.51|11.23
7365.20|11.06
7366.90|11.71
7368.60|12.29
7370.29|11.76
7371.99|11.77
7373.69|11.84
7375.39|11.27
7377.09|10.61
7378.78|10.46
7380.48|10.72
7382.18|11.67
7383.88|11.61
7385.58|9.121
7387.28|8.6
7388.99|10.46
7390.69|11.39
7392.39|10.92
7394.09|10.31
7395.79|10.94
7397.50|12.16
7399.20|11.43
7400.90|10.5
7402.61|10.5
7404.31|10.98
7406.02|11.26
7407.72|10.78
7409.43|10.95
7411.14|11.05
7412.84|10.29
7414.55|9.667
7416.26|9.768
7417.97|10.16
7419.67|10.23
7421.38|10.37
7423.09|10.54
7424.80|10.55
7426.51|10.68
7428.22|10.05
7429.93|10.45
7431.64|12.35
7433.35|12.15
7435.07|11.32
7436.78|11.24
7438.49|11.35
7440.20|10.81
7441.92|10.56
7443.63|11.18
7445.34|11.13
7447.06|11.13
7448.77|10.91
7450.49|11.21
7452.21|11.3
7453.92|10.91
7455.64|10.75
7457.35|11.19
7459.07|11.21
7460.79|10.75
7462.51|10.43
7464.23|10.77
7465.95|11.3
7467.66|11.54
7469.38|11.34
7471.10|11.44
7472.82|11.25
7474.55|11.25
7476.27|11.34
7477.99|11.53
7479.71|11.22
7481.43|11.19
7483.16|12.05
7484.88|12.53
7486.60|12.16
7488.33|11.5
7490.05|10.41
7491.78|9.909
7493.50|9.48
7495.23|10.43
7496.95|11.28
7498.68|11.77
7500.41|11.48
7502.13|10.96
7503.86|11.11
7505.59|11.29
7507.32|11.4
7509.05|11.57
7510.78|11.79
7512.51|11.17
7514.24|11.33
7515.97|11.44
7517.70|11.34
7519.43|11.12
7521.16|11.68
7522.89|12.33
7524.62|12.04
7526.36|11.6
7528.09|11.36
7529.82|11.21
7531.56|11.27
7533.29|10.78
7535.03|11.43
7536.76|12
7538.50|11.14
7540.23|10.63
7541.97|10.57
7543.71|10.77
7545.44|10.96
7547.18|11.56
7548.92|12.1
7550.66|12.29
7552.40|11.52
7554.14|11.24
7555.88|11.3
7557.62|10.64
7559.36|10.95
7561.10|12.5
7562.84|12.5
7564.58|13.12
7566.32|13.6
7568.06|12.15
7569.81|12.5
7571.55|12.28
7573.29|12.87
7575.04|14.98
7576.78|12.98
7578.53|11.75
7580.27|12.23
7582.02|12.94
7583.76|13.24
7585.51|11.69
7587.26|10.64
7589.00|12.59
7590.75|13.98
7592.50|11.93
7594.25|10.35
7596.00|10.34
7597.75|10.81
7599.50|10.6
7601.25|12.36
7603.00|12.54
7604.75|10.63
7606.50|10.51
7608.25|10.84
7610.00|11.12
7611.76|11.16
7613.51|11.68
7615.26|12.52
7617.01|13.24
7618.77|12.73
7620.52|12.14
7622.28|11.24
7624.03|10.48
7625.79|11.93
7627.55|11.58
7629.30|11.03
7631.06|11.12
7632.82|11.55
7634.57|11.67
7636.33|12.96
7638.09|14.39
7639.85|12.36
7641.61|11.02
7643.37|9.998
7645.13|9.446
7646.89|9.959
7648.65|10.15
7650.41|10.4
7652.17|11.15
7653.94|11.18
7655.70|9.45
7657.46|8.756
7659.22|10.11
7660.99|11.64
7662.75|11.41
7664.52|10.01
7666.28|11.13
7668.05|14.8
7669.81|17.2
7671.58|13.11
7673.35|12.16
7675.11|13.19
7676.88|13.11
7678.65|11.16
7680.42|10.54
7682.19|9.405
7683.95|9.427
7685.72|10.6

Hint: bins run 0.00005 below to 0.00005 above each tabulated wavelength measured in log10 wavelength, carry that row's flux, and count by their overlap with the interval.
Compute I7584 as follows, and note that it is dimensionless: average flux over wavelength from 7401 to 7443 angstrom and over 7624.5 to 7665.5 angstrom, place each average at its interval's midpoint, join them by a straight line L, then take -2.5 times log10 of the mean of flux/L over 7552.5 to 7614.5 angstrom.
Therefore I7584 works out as -0.09 mag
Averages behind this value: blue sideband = 10.7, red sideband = 11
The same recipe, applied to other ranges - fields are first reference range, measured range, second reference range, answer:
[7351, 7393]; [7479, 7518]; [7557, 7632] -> 0.027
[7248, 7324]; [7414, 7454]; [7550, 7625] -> 0.037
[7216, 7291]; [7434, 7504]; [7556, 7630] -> 0.021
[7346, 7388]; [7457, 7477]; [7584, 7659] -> 0.000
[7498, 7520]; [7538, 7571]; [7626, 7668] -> -0.041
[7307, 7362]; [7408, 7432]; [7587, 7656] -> 0.044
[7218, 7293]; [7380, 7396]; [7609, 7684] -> 0.019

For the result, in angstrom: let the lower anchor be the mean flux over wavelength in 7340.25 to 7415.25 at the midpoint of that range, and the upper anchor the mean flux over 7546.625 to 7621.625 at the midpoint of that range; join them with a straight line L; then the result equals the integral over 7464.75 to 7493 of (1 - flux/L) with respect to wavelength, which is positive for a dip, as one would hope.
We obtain 0.3 angstrom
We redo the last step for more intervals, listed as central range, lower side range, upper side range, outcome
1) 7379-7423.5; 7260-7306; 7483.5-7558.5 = 1.1 angstrom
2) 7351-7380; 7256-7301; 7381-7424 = -1.7 angstrom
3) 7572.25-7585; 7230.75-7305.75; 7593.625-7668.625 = -2.1 angstrom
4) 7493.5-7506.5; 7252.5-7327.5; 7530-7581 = 0.6 angstrom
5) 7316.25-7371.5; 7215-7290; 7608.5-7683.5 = -1.4 angstrom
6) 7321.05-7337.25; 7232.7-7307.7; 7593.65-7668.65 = 0.0 angstrom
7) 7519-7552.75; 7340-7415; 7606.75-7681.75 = -0.3 angstrom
